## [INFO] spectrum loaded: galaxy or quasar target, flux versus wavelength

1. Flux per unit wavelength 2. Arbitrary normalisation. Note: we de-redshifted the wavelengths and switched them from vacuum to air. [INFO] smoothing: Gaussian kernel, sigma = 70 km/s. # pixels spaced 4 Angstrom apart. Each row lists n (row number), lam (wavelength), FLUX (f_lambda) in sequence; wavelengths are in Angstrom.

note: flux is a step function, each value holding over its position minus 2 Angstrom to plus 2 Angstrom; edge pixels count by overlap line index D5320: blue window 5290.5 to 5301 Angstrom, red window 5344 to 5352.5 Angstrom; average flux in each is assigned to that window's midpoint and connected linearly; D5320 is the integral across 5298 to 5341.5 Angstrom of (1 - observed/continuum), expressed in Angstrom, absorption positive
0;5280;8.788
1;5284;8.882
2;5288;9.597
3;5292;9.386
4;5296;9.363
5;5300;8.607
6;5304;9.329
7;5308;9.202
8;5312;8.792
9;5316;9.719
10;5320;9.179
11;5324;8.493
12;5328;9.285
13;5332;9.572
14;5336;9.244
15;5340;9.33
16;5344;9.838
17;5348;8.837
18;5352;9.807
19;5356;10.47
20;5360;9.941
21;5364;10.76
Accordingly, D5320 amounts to 0.43 Angstrom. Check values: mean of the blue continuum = 9.15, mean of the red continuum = 9.36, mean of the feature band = 9.16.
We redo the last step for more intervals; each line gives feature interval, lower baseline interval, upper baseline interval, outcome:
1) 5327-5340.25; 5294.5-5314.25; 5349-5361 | 0.3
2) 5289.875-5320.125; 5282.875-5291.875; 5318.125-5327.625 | -0.3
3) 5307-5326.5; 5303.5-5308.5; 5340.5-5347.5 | 0.5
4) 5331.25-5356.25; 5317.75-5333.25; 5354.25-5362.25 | 0.5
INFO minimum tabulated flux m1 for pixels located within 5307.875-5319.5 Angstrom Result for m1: 8.792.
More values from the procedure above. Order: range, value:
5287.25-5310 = 8.607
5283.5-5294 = 8.882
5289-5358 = 8.493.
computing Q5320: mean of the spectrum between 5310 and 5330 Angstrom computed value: 9.09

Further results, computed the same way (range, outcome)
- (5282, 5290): 9.24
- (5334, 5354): 9.41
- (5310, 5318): 9.26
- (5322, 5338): 9.15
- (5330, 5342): 9.38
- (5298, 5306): 8.97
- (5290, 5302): 9.12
